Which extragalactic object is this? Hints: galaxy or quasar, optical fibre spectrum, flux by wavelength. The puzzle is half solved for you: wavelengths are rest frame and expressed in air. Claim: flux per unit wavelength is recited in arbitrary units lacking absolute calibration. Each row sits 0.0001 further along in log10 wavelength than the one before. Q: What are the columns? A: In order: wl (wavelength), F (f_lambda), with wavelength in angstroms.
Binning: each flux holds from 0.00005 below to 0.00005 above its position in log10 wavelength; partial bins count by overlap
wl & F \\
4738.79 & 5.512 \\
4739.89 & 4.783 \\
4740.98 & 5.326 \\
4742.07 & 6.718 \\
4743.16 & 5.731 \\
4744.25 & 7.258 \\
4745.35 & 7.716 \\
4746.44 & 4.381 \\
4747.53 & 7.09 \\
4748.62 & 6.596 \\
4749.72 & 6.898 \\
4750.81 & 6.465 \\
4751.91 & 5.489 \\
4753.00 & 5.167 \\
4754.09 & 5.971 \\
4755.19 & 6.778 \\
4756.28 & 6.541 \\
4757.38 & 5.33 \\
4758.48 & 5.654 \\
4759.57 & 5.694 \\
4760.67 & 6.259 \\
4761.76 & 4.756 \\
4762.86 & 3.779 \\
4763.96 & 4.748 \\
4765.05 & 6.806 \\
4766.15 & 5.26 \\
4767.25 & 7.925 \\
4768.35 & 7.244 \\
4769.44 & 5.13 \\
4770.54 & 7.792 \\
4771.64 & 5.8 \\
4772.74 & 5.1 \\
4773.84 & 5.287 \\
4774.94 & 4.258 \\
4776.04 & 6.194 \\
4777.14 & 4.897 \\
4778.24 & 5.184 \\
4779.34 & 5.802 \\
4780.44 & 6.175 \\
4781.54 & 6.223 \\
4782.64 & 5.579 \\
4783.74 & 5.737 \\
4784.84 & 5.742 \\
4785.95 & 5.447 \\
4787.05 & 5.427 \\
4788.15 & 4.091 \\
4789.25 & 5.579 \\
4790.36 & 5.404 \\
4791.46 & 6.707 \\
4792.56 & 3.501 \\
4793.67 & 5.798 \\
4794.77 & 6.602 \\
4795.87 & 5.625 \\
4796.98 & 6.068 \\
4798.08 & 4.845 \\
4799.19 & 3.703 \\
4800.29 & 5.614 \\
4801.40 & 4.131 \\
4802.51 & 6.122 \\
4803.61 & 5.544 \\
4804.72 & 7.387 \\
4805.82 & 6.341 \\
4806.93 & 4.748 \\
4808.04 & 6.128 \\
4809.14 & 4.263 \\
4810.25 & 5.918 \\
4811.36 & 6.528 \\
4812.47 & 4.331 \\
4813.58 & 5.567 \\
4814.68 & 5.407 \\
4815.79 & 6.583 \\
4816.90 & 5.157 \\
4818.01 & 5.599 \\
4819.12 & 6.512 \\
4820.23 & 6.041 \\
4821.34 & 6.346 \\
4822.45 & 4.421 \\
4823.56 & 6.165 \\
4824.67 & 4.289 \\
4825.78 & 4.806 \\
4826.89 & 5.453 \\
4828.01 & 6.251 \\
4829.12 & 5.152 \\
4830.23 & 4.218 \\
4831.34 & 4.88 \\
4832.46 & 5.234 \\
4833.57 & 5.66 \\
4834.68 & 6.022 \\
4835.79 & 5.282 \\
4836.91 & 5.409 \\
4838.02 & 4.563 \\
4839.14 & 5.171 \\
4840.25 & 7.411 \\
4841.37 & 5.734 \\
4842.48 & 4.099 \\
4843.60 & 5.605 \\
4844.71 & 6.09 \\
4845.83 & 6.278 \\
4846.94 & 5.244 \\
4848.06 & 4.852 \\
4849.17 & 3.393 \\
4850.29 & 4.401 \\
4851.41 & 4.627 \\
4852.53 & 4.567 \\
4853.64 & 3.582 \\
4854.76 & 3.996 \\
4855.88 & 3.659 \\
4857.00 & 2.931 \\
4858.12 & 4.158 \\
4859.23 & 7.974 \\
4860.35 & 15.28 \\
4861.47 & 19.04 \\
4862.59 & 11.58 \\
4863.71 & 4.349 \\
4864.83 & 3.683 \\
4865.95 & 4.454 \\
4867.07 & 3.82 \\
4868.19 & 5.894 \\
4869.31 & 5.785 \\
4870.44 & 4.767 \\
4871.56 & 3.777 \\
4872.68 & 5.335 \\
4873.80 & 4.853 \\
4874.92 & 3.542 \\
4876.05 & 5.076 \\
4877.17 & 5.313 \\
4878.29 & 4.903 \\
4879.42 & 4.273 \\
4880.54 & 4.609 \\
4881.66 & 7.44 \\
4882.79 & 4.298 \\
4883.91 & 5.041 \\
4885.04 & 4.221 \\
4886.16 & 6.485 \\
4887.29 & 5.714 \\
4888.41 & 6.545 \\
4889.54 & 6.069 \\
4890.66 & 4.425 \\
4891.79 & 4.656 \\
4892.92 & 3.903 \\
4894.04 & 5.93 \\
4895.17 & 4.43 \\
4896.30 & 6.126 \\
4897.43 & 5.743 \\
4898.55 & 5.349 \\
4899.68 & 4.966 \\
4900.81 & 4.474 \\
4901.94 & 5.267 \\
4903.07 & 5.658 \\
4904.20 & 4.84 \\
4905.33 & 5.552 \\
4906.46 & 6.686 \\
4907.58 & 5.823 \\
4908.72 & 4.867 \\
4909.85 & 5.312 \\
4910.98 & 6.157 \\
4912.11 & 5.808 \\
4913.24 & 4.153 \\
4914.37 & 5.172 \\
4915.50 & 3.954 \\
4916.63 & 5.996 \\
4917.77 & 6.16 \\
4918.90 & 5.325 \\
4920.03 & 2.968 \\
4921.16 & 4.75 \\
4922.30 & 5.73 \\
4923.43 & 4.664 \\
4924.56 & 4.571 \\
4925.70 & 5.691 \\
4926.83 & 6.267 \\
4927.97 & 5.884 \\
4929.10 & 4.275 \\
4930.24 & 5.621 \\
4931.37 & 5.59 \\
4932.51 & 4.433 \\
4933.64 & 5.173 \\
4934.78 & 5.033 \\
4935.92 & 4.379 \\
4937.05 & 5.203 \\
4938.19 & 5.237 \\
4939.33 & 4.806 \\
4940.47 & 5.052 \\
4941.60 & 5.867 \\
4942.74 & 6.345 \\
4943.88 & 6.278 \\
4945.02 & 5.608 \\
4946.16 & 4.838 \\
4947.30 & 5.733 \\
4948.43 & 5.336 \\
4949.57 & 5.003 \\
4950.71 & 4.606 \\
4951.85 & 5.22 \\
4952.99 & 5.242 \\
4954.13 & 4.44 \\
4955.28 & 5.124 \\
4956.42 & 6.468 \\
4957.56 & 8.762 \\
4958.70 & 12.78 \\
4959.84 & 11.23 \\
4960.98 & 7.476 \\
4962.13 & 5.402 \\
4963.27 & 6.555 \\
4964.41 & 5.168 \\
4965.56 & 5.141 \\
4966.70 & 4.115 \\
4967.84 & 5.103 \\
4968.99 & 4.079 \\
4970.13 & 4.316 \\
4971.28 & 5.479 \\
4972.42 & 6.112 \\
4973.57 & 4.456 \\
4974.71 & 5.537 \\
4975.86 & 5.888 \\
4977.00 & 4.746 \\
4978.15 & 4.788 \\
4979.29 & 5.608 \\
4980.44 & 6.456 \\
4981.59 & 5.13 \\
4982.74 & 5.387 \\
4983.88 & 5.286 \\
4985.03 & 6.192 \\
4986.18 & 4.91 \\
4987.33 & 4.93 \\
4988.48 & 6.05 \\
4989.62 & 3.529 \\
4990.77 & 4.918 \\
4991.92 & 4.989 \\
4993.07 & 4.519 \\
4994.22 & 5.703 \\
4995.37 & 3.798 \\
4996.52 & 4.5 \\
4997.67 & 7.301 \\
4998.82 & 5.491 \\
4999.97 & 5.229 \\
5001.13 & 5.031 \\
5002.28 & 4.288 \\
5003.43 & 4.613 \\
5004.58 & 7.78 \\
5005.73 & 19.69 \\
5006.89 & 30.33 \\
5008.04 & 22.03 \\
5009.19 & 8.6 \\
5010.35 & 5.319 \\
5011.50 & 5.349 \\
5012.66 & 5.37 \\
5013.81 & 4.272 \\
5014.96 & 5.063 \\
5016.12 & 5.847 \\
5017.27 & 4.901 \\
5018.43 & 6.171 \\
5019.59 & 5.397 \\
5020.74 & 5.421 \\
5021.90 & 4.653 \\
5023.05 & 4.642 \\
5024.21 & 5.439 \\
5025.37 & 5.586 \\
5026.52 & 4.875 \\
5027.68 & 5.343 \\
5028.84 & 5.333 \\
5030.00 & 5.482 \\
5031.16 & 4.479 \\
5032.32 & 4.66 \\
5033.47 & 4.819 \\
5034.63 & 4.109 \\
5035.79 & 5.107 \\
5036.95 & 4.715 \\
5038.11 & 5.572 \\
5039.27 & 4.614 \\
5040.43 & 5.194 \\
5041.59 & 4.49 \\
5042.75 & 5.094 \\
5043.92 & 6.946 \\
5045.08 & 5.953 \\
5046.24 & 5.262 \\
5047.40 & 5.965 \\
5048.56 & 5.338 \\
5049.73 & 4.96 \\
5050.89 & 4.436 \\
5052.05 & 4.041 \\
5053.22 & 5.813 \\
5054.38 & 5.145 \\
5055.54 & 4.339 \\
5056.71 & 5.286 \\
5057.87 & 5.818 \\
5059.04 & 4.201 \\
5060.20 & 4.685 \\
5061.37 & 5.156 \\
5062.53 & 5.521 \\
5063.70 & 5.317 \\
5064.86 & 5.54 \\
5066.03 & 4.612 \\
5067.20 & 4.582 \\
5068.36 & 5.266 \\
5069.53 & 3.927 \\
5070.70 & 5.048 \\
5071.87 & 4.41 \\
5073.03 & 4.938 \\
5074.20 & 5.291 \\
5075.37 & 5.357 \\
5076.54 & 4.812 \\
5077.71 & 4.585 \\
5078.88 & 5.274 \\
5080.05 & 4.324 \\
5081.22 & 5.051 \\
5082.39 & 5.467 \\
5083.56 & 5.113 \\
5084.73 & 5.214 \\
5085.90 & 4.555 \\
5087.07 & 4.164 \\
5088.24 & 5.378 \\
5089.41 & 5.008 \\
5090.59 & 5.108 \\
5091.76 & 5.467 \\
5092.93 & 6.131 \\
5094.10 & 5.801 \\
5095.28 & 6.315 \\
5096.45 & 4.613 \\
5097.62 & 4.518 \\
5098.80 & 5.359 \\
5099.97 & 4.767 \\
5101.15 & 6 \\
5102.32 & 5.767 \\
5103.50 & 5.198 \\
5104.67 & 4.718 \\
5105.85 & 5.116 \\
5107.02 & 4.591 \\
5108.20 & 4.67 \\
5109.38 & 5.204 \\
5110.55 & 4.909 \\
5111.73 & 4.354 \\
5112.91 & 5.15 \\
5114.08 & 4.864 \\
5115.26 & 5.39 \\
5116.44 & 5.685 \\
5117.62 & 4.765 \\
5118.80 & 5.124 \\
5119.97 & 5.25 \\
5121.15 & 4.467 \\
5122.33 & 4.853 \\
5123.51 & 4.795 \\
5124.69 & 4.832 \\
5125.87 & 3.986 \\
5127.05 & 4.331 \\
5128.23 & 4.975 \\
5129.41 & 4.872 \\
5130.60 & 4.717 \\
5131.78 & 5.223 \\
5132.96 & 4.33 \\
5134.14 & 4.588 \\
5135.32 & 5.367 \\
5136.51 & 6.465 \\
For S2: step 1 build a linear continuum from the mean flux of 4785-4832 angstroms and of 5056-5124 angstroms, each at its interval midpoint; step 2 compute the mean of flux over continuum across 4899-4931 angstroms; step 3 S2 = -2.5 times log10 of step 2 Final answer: 0.01 mag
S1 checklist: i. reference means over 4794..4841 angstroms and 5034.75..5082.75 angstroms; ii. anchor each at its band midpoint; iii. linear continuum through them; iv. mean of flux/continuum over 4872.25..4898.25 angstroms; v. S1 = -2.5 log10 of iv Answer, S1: 0.04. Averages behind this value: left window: 5.51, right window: 5.05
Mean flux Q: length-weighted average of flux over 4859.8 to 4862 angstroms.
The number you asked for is 17.1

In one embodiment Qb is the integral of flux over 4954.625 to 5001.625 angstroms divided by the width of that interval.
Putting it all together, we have 5.7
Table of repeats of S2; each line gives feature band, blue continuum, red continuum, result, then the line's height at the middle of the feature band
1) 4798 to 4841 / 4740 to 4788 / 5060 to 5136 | 0.05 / 5.72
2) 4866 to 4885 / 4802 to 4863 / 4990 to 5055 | 0.21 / 5.93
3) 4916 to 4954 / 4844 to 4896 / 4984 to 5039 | 0.14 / 5.95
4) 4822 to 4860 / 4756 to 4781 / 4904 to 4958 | 0.09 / 5.54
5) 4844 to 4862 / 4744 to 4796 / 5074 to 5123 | -0.11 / 5.62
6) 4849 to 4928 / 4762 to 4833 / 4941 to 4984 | 0.05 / 5.69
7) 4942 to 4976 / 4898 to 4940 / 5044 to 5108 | -0.15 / 5.16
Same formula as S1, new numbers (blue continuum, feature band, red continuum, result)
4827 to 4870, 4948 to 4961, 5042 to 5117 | -0.23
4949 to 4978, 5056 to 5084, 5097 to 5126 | 0.06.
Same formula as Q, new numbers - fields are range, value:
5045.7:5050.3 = 5.38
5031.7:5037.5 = 4.69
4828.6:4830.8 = 4.69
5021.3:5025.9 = 5.07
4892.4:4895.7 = 4.77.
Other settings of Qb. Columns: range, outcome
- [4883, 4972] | 5.48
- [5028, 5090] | 5.02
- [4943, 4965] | 6.38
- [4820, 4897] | 5.5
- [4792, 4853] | 5.38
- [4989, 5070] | 5.97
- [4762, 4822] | 5.62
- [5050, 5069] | 4.98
